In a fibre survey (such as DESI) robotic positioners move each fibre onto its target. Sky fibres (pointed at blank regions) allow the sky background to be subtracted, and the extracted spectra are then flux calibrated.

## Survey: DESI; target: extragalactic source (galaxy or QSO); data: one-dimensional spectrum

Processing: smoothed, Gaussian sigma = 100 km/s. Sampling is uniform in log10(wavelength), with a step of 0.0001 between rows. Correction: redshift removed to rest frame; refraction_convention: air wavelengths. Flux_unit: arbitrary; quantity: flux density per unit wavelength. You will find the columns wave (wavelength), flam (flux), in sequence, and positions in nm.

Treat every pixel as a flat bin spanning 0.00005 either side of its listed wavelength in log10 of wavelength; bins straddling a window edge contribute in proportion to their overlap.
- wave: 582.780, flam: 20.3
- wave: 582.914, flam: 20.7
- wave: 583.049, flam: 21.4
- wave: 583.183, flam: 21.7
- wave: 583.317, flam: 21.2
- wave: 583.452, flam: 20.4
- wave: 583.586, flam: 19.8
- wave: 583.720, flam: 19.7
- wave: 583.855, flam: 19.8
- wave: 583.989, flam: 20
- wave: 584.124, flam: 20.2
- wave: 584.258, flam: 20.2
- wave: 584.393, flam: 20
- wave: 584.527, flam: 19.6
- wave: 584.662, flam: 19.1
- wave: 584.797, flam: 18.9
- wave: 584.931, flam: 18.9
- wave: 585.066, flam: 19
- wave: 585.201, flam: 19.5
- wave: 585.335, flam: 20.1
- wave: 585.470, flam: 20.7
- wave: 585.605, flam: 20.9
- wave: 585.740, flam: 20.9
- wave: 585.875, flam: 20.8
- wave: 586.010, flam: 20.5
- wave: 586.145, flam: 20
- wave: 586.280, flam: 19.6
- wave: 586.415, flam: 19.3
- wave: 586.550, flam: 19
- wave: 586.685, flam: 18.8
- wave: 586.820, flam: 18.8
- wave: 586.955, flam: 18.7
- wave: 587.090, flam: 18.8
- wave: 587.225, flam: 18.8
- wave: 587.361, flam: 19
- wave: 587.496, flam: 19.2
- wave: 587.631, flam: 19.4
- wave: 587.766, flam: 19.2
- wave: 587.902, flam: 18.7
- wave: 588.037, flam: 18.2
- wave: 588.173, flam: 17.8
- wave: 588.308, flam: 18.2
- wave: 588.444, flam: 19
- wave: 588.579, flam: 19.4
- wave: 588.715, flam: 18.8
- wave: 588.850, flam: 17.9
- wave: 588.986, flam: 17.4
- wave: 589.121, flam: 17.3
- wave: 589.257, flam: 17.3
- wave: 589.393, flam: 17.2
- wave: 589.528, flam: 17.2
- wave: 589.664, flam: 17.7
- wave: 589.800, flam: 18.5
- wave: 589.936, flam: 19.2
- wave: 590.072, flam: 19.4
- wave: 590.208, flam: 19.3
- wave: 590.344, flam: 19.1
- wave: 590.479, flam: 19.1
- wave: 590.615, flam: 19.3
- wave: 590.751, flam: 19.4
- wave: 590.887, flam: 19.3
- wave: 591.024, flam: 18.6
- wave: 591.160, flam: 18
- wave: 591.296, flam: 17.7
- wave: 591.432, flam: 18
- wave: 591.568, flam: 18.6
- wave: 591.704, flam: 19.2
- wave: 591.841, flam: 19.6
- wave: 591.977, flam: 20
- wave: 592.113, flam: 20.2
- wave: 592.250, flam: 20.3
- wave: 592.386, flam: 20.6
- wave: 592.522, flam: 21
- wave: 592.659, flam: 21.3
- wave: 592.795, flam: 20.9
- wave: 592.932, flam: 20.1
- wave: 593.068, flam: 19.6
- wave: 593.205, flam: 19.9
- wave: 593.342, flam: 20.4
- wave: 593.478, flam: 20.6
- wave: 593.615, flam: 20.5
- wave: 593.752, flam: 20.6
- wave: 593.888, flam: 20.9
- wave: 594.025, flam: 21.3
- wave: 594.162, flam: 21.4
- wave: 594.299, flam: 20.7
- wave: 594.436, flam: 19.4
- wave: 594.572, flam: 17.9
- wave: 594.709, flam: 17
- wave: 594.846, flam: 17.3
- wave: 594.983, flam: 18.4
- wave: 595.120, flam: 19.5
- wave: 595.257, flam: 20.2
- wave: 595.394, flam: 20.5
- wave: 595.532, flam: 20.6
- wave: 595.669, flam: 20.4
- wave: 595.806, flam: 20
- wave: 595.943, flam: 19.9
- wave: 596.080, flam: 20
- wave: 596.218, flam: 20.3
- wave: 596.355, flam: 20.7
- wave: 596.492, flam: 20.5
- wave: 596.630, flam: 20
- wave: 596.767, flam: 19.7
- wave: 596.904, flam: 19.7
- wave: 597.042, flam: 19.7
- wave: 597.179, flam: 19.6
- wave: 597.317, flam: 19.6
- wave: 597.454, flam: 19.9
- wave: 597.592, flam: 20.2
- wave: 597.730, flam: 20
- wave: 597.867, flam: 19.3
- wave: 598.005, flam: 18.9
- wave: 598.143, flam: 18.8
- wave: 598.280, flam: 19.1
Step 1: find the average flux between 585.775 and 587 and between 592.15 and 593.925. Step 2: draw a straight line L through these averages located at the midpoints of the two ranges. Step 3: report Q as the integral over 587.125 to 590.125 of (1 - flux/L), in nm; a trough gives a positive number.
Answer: 0.22 nm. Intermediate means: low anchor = 19.6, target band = 18.4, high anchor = 20.5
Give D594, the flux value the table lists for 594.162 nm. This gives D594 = 21.4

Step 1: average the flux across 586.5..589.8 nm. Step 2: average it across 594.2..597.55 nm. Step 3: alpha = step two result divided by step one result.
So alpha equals 1.07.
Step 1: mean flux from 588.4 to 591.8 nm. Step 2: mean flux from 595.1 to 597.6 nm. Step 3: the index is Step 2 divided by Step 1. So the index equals 1.1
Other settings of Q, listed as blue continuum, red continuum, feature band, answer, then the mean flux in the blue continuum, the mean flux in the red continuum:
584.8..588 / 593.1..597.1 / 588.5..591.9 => 0.20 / 19.5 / 19.9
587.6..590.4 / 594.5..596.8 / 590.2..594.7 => -0.18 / 18.4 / 19.6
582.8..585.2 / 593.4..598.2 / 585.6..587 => 0.02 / 20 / 19.8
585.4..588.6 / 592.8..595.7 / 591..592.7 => 0.02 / 19.3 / 19.9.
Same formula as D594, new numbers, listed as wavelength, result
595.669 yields 20.4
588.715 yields 18.8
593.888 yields 20.9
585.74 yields 20.9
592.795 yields 20.9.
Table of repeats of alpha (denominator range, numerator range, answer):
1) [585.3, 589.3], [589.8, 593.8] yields 1.03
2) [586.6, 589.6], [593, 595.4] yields 1.07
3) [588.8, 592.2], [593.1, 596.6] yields 1.07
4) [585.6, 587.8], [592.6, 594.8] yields 1.03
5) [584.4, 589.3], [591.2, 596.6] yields 1.04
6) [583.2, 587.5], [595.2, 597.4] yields 1.02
